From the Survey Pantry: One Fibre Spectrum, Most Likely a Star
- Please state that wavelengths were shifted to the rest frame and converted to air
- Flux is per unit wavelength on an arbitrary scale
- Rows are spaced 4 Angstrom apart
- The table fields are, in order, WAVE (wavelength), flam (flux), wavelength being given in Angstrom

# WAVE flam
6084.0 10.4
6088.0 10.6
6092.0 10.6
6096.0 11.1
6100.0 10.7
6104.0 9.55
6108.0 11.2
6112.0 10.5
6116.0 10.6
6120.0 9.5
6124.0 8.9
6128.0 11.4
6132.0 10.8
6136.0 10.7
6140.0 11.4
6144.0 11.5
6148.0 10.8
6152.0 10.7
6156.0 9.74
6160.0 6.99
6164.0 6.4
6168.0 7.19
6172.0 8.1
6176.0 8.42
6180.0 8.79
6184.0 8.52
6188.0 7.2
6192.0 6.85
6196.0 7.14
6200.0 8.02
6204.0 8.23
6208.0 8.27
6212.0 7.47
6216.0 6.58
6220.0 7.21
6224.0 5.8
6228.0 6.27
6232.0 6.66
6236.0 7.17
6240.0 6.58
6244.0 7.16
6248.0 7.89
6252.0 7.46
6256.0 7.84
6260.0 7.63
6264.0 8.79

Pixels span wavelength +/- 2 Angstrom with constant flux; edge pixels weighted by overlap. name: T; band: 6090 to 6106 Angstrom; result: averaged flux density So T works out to 10.5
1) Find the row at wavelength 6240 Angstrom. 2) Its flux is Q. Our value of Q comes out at 6.58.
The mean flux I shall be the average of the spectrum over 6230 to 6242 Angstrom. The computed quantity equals 6.8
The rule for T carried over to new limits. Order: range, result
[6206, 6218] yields 7.44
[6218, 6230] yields 6.43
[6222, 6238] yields 6.48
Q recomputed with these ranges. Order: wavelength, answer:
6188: 7.2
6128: 11.4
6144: 11.5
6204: 8.23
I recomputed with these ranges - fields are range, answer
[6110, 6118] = 10.6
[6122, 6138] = 10.4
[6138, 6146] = 11.4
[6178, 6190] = 8.17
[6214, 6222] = 6.89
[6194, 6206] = 7.8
